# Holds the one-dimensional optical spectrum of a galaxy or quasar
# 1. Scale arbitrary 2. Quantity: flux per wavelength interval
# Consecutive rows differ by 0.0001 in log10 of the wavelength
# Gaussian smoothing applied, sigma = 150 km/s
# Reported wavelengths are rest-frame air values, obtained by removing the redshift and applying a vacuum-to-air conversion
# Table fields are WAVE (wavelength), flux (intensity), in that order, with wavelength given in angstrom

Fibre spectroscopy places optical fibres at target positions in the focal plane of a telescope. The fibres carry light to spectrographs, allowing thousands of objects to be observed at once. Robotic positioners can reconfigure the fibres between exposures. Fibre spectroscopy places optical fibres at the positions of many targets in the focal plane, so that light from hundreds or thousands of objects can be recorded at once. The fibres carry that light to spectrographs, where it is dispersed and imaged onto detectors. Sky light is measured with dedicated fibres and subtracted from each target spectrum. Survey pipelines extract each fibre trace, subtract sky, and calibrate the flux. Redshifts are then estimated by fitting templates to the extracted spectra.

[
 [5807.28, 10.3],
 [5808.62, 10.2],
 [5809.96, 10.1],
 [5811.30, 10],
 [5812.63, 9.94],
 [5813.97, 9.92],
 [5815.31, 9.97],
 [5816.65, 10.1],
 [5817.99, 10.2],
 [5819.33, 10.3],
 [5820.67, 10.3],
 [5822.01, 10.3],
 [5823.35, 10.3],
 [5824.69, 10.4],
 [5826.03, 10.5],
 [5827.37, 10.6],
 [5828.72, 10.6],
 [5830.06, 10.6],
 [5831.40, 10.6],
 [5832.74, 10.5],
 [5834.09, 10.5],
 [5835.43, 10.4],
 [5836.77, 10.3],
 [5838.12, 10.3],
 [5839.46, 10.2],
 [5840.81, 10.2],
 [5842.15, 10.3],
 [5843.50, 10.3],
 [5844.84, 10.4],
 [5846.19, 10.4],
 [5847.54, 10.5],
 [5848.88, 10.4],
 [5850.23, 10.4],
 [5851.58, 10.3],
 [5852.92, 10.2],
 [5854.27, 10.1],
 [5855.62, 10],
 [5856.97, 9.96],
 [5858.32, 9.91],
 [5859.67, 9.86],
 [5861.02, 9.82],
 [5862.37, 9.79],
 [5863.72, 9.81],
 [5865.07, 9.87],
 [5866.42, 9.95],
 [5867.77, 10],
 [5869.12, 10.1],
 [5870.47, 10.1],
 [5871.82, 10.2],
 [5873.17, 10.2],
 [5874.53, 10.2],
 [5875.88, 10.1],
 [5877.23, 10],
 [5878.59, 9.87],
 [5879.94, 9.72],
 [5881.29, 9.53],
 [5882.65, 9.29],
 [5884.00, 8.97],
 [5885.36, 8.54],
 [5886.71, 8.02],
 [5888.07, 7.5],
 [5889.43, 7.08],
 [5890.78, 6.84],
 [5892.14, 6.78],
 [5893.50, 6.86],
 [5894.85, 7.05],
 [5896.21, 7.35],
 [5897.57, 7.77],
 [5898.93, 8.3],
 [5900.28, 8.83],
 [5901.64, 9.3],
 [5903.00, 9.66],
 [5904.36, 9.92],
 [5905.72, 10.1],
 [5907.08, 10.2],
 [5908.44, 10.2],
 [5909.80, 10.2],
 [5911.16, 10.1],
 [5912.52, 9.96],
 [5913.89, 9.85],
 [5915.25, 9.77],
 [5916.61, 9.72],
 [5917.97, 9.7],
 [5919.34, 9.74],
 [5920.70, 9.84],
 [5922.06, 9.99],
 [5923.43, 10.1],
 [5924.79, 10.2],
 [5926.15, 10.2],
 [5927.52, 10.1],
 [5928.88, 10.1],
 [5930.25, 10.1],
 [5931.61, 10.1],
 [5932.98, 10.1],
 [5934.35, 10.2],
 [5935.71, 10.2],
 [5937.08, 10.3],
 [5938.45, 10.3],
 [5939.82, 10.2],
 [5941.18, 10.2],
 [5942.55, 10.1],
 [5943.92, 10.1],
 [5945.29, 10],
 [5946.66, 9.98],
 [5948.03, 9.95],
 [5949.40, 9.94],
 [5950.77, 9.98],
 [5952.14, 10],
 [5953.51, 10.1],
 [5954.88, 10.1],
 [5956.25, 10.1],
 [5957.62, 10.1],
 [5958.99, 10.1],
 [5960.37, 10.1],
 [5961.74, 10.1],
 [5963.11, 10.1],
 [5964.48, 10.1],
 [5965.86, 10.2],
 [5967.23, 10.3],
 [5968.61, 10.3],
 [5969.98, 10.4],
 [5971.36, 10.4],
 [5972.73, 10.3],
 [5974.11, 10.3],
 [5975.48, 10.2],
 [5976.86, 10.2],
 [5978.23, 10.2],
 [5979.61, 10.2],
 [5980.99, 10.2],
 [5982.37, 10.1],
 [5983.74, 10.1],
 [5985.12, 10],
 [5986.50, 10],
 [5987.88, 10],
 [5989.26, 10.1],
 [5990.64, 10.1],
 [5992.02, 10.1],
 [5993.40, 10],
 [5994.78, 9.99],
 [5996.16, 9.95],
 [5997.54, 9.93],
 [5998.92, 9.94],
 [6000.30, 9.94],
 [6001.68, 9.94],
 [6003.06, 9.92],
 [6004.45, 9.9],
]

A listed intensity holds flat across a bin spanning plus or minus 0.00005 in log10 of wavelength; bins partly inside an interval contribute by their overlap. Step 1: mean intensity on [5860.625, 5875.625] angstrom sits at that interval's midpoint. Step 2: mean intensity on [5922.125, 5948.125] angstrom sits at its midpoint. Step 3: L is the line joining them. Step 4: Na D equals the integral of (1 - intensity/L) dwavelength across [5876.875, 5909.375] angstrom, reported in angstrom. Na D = 4.5 angstrom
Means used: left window 10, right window 10.1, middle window 8.65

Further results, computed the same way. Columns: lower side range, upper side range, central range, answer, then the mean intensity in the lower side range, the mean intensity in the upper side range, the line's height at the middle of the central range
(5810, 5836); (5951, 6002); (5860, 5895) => 3.8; 10.3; 10.1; 10.2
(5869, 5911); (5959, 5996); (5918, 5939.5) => -1.3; 8.99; 10.2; 9.51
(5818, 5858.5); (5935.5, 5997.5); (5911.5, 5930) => 0.5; 10.3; 10.1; 10.2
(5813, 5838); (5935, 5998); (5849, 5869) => 0.5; 10.3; 10.1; 10.3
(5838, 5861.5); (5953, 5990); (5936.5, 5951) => 0.1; 10.2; 10.2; 10.2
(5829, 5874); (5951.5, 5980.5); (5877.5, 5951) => 5.5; 10.2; 10.2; 10.2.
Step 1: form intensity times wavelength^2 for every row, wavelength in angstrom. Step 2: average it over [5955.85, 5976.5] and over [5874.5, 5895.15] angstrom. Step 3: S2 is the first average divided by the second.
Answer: 1.24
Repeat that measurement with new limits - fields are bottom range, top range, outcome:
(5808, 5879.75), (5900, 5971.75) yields 1.02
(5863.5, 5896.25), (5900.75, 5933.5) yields 1.12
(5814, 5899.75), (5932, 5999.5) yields 1.09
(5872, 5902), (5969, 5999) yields 1.22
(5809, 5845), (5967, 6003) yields 1.04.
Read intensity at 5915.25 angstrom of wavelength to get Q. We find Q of 9.77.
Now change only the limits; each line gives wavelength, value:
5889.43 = 7.08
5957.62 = 10.1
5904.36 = 9.92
